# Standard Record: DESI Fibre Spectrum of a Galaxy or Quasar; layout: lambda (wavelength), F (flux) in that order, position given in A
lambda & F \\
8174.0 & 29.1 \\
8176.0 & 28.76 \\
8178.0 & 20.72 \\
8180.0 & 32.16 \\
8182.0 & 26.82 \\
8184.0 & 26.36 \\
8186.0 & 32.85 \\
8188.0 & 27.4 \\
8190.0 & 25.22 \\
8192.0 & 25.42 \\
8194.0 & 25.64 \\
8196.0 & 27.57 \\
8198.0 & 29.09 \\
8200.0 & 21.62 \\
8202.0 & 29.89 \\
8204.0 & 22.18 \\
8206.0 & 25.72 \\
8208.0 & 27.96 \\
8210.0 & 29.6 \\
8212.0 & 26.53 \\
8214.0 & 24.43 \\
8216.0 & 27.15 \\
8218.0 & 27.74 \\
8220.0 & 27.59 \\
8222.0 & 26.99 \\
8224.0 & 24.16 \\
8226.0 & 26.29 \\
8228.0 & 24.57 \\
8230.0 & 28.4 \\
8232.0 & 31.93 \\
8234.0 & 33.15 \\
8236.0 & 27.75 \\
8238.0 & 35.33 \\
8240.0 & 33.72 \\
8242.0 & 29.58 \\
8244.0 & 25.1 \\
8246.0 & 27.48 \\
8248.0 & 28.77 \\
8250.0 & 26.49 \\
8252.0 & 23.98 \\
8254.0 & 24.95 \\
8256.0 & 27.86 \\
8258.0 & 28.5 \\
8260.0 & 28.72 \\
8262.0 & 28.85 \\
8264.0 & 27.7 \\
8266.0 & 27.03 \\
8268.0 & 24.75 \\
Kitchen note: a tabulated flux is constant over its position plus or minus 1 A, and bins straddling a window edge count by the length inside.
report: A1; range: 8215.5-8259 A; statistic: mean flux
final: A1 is 28.1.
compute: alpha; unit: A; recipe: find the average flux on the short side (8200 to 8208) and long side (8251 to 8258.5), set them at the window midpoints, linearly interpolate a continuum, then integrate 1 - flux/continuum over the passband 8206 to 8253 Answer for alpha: -3.75 A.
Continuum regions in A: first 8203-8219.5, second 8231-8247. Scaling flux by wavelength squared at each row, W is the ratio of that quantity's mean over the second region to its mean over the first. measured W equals 1.2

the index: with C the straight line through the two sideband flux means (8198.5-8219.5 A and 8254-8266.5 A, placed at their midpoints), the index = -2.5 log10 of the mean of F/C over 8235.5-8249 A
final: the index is -0.09 mag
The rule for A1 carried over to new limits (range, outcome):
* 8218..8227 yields 26.4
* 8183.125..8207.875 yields 26.6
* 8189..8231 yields 26.4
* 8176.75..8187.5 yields 27.8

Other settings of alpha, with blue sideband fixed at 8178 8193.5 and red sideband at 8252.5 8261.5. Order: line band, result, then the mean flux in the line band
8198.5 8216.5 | 0.8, 26.2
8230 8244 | -1.9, 31.2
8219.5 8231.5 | 0.4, 26.5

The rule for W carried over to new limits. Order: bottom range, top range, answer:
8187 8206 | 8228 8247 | 1.16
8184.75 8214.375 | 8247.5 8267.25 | 1.03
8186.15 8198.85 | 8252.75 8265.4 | 1.04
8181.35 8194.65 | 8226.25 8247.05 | 1.10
